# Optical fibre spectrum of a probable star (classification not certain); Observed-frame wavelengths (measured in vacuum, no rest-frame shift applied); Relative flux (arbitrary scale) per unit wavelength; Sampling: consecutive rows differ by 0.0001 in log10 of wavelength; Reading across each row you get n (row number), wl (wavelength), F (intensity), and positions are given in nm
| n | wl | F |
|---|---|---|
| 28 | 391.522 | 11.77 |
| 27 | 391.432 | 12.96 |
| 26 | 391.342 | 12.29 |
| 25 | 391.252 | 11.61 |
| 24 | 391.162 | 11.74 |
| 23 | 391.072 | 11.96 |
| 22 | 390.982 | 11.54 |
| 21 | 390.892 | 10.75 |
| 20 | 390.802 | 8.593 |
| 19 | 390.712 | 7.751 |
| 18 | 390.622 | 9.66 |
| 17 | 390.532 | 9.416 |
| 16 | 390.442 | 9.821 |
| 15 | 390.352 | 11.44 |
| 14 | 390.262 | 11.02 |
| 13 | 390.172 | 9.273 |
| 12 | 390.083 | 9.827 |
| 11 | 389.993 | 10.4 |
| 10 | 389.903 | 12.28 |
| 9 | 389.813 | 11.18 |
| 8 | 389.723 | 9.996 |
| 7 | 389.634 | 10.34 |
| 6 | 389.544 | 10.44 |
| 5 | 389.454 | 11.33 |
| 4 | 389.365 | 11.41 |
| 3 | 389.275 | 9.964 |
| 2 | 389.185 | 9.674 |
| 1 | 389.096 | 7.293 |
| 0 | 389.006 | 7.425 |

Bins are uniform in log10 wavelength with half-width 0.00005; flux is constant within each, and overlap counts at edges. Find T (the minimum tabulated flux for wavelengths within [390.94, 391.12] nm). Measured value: 11.54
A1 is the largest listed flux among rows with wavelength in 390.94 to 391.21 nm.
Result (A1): 11.96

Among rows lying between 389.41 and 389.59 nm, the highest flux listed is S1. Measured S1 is 11.33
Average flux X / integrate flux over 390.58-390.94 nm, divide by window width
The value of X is 9.2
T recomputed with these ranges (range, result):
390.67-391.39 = 7.751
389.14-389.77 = 9.674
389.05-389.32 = 7.293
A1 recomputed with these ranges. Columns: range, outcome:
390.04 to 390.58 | 11.44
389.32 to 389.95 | 12.28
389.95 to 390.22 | 10.4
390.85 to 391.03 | 11.54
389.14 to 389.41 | 11.41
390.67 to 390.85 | 8.593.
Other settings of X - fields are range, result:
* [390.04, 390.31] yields 10.1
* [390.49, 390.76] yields 8.93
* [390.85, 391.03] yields 11.2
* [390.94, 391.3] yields 11.7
